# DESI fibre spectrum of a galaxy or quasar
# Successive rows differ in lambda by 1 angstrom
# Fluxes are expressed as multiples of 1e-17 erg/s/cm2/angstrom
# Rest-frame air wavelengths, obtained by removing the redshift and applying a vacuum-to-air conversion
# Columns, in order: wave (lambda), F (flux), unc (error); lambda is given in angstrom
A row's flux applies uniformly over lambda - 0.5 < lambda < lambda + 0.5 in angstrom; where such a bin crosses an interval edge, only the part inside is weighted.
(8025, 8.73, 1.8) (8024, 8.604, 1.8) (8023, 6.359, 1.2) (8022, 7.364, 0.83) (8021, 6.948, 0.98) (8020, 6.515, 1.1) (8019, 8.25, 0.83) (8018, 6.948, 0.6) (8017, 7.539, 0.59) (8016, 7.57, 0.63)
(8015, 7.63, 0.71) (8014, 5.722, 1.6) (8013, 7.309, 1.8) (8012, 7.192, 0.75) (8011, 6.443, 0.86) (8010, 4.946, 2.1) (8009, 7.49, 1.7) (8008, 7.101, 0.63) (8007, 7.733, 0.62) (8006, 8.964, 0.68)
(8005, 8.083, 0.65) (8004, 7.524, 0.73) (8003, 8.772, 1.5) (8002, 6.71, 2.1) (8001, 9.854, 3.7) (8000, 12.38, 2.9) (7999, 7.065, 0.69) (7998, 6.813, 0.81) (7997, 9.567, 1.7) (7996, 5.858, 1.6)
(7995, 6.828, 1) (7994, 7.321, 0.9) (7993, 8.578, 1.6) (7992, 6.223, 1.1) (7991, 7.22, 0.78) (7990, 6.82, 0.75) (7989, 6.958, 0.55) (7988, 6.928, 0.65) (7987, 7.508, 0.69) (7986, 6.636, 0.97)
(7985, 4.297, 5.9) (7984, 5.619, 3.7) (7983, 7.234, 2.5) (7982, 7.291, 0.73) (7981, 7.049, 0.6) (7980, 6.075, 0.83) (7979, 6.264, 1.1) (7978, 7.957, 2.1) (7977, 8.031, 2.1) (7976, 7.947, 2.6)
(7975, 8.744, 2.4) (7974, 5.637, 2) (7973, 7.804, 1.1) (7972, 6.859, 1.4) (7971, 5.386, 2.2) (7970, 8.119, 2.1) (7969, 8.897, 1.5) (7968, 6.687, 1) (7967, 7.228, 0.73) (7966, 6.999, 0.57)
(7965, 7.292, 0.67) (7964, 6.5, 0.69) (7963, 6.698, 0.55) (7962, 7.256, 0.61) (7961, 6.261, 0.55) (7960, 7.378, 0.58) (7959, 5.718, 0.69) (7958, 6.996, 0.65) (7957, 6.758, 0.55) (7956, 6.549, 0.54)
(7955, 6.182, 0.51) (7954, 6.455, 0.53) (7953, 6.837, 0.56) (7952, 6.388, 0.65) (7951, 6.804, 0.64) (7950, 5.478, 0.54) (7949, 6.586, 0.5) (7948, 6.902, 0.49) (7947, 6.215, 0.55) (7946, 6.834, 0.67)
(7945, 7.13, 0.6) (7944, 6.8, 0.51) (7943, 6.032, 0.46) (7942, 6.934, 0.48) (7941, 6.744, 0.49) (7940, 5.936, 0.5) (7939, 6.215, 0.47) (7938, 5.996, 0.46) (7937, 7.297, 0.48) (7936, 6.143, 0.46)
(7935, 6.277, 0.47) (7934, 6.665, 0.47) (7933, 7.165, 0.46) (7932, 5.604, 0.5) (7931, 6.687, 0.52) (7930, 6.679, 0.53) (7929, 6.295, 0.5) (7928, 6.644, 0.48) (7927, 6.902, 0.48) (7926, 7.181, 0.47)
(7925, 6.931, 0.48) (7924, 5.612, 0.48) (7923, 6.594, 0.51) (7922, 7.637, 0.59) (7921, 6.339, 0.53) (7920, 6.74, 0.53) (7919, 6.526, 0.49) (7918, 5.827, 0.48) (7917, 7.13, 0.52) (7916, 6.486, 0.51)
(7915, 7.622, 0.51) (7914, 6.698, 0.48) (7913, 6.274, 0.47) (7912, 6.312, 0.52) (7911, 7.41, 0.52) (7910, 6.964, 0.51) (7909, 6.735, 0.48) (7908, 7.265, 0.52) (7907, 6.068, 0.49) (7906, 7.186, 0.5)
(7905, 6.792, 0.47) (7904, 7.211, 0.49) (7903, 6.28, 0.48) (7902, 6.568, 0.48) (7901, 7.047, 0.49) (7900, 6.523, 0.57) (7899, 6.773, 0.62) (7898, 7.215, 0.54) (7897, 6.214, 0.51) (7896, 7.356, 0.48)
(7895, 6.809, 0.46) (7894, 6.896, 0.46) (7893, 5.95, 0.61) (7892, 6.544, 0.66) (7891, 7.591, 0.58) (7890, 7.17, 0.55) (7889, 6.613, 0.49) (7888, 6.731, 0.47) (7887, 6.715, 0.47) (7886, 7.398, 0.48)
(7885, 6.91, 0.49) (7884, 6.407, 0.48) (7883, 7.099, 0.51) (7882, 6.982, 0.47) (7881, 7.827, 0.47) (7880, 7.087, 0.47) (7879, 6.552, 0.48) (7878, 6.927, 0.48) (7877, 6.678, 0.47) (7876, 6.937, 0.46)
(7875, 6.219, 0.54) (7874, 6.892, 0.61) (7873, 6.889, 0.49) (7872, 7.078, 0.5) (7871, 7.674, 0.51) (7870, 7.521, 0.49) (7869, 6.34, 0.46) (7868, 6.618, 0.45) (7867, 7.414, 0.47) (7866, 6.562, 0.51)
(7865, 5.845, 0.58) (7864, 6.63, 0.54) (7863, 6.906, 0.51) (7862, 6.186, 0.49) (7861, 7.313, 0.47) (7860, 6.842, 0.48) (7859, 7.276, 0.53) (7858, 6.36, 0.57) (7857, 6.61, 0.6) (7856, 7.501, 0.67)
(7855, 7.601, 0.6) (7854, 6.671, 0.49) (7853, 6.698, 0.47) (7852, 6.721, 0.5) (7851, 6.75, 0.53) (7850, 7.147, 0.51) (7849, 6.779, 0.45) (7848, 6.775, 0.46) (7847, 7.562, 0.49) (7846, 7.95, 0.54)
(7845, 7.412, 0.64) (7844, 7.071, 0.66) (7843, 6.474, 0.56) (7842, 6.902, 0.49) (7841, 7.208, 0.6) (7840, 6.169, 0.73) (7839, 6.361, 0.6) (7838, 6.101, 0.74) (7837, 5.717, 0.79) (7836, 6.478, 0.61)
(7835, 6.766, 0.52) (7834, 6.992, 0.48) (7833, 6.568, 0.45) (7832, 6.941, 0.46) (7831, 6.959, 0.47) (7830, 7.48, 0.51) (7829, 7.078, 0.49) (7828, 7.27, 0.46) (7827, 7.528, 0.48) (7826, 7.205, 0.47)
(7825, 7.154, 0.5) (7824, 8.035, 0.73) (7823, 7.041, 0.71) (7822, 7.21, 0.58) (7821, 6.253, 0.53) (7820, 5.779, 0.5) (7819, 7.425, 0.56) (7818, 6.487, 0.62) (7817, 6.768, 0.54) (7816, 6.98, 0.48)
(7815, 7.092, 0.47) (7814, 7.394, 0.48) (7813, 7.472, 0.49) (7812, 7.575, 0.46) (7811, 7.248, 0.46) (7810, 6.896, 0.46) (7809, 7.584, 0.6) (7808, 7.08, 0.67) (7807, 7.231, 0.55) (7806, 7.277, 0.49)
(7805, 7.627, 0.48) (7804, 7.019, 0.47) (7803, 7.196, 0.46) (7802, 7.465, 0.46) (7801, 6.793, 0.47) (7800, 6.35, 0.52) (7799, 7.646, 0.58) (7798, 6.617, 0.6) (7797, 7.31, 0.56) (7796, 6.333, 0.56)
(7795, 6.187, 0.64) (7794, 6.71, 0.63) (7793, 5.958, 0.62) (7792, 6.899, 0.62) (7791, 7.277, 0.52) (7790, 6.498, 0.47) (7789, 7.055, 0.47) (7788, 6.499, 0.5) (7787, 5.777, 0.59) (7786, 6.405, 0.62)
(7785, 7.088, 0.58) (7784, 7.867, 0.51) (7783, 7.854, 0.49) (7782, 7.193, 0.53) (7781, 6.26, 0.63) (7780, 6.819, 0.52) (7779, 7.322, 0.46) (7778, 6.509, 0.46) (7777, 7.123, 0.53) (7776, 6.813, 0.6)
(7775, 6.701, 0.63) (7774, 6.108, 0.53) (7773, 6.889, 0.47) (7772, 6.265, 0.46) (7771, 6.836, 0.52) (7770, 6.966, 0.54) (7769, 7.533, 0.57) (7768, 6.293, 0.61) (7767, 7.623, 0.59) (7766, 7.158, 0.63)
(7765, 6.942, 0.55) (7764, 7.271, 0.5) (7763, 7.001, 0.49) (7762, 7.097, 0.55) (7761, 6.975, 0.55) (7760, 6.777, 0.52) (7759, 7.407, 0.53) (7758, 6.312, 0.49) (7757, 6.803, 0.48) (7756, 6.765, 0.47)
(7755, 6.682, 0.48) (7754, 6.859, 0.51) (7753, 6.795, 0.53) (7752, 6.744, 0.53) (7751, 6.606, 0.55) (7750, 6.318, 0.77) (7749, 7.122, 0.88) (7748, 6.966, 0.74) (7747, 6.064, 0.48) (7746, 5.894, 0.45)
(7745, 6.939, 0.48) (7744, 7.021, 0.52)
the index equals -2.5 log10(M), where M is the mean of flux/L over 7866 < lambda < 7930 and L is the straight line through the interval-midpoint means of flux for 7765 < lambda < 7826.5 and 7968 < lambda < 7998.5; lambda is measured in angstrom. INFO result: 0.03 mag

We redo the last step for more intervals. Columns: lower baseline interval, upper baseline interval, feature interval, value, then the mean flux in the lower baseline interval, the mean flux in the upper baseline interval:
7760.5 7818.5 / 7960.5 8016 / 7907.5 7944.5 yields 0.08 mag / 6.95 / 7.24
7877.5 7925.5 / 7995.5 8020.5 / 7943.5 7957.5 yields 0.10 mag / 6.8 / 7.6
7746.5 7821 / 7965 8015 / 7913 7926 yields 0.07 mag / 6.9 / 7.28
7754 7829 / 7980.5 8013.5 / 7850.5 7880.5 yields 0.04 mag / 6.96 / 7.34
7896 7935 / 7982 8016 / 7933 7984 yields 0.03 mag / 6.71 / 7.32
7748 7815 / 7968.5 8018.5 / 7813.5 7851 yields 0.01 mag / 6.93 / 7.31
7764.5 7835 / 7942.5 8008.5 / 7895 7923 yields 0.04 mag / 6.97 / 7.12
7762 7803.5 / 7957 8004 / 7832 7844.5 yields 0.06 mag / 6.87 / 7.22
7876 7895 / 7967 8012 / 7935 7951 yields 0.10 mag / 6.89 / 7.32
